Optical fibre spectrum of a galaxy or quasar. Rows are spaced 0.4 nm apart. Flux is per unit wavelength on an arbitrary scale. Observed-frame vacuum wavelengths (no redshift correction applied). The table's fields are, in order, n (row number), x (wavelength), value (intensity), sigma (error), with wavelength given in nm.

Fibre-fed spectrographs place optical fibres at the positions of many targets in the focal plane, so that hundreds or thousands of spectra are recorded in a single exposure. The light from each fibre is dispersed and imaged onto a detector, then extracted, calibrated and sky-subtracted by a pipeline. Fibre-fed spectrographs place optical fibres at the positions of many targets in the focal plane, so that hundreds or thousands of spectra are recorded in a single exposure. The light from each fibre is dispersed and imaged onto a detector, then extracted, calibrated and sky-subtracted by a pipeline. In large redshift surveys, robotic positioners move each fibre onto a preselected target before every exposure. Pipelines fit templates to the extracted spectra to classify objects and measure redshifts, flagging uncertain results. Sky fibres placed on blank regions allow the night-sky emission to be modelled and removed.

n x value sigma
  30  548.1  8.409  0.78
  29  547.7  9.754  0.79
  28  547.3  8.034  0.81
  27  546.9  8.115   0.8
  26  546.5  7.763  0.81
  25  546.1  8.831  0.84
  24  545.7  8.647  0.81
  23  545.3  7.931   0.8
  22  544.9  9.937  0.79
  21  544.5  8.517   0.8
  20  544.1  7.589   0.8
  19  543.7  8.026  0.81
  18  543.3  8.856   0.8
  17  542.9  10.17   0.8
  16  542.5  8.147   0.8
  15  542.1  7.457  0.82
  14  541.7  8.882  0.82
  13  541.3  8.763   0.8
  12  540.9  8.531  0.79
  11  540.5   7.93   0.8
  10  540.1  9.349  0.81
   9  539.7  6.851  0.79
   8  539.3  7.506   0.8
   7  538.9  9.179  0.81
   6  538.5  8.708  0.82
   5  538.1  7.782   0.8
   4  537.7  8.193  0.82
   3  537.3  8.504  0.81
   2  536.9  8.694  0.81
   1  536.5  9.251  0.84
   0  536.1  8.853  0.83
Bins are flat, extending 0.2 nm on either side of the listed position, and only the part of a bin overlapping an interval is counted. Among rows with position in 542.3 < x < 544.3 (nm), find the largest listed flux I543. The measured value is 10.17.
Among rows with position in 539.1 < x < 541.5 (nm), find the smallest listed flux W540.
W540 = 6.851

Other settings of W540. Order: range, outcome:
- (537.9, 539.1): 7.782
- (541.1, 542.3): 7.457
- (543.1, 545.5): 7.589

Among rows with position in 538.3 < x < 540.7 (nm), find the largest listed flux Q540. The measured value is 9.349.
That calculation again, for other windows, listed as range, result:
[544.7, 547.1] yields 9.937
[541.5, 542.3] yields 8.882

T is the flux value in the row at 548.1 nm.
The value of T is 8.409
